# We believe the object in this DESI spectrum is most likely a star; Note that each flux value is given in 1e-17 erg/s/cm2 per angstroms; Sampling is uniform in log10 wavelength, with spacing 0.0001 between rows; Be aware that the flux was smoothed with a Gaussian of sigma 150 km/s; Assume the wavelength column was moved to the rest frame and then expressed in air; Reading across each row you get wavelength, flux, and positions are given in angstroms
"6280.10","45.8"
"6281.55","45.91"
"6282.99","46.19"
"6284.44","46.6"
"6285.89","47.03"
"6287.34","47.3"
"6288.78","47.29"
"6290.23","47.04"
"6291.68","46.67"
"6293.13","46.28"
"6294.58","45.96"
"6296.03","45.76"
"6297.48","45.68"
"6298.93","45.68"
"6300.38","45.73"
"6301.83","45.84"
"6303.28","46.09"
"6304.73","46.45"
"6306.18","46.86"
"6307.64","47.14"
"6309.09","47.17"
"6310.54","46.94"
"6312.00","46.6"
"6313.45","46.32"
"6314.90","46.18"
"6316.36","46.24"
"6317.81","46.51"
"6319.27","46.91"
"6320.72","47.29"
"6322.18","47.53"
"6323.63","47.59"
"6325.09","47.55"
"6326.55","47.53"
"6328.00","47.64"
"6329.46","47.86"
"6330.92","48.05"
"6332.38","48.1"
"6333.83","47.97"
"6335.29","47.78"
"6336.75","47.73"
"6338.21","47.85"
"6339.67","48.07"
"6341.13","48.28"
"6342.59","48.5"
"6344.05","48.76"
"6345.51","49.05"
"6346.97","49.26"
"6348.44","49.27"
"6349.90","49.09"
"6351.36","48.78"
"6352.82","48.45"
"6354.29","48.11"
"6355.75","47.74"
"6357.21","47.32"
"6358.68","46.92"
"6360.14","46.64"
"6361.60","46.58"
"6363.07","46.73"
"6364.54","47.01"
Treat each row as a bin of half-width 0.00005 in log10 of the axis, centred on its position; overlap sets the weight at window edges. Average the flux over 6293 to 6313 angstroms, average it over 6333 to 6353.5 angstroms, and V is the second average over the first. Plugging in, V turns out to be 1.05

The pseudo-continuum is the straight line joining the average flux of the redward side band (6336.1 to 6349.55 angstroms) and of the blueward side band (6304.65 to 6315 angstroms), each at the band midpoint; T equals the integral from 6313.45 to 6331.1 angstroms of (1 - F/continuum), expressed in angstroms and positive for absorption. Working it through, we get 0.09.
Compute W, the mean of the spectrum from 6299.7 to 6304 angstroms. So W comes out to 45.9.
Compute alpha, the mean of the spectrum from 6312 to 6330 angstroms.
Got 47.1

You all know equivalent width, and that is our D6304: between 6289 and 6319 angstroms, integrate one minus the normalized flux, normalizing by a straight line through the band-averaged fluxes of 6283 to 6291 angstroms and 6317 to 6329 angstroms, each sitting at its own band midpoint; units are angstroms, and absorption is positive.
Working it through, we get 0.48 angstroms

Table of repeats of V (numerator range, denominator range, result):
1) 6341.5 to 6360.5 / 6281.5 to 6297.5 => 1.04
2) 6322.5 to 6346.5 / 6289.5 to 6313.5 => 1.04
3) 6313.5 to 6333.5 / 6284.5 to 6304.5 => 1.02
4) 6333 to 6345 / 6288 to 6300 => 1.04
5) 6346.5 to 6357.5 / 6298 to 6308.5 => 1.05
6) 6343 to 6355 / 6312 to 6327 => 1.04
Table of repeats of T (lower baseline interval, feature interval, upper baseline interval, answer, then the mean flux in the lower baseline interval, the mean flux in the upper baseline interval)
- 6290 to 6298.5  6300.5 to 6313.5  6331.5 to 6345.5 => 0.0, 46.1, 48.2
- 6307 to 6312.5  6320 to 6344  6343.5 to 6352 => 0.2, 47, 49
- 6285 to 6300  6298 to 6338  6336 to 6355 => 0.4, 46.4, 48.5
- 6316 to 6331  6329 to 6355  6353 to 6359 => -0.5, 47.3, 47.6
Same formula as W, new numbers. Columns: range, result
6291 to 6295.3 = 46.3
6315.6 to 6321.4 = 46.7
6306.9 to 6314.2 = 46.8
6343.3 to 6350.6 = 49.1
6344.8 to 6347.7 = 49.2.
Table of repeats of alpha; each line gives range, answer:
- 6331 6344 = 48.1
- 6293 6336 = 46.9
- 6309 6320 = 46.6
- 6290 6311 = 46.3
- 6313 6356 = 47.9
